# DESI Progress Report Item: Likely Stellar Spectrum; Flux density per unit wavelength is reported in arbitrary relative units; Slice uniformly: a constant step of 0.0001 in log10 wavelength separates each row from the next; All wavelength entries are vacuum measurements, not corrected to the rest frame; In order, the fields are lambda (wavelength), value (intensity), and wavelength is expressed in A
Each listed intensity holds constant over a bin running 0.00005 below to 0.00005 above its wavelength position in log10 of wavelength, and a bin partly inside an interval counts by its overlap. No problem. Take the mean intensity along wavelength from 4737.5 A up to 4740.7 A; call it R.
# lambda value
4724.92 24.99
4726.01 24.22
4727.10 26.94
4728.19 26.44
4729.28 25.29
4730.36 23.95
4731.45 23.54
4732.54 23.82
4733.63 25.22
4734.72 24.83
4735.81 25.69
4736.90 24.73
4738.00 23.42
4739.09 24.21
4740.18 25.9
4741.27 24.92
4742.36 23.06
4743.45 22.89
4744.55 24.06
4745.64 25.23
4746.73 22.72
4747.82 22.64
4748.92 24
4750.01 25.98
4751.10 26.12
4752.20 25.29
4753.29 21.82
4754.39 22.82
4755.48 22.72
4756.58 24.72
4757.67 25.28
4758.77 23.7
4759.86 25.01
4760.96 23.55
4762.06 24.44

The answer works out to 24.5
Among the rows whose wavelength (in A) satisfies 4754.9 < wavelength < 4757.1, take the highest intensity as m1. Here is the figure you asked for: 24.72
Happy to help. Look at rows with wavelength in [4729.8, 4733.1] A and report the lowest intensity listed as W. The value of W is 23.54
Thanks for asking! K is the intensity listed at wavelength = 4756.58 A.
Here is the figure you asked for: 24.72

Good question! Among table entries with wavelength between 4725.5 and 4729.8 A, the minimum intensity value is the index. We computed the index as 24.22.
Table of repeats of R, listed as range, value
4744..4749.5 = 23.8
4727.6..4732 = 24.9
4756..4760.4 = 24.7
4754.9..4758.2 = 24.3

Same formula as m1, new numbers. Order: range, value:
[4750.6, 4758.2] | 26.12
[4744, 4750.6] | 25.98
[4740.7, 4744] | 24.92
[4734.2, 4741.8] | 25.9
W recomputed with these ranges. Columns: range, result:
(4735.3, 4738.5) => 23.42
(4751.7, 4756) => 21.82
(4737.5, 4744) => 22.89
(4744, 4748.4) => 22.64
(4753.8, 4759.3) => 22.72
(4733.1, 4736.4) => 24.83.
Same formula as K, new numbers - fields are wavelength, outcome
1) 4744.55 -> 24.06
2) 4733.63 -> 25.22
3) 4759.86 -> 25.01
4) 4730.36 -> 23.95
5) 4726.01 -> 24.22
